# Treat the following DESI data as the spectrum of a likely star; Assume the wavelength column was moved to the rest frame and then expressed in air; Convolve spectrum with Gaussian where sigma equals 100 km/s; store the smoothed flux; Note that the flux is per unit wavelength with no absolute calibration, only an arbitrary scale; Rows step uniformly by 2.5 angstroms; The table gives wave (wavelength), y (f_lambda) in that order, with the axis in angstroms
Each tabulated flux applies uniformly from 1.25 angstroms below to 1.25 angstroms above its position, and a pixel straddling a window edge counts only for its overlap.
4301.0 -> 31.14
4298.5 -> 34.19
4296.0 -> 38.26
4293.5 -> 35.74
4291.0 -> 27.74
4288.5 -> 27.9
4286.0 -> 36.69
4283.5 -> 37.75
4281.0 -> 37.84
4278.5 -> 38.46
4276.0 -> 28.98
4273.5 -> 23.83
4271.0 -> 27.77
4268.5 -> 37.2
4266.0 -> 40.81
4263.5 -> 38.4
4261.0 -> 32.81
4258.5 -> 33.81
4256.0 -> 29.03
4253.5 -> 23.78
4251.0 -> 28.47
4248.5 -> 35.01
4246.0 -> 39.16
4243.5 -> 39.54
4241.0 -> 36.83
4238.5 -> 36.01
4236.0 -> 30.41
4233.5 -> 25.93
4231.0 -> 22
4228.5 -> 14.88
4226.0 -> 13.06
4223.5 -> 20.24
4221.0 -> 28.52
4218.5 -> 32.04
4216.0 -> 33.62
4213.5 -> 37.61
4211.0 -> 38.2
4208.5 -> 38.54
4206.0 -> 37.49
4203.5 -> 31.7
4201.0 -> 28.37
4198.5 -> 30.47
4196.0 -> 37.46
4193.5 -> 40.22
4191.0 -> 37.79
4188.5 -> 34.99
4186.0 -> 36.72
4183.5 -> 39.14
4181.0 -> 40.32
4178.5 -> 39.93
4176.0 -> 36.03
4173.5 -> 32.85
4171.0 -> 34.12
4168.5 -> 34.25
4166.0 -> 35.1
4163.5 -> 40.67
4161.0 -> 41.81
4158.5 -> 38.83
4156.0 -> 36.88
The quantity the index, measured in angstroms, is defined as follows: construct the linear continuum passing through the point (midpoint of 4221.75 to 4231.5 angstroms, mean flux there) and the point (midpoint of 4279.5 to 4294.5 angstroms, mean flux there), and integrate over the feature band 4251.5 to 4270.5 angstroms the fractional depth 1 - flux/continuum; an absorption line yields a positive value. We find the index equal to -4.3 angstroms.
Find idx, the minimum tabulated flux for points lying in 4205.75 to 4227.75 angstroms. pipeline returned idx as 13.06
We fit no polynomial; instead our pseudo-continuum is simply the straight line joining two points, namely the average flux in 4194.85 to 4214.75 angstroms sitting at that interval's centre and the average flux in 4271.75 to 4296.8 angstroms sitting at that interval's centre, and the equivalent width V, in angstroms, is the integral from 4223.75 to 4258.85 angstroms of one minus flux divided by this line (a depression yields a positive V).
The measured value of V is 5.5 angstroms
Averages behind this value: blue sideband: 35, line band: 28.8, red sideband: 33.1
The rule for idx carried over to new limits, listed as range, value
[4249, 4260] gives 23.78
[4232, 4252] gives 25.93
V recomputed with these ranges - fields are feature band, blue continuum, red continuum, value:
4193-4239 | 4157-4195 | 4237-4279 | 7.1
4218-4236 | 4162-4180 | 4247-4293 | 6.2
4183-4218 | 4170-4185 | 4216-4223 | -2.8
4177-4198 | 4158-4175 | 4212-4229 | -3.4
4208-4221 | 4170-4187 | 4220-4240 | -3.3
